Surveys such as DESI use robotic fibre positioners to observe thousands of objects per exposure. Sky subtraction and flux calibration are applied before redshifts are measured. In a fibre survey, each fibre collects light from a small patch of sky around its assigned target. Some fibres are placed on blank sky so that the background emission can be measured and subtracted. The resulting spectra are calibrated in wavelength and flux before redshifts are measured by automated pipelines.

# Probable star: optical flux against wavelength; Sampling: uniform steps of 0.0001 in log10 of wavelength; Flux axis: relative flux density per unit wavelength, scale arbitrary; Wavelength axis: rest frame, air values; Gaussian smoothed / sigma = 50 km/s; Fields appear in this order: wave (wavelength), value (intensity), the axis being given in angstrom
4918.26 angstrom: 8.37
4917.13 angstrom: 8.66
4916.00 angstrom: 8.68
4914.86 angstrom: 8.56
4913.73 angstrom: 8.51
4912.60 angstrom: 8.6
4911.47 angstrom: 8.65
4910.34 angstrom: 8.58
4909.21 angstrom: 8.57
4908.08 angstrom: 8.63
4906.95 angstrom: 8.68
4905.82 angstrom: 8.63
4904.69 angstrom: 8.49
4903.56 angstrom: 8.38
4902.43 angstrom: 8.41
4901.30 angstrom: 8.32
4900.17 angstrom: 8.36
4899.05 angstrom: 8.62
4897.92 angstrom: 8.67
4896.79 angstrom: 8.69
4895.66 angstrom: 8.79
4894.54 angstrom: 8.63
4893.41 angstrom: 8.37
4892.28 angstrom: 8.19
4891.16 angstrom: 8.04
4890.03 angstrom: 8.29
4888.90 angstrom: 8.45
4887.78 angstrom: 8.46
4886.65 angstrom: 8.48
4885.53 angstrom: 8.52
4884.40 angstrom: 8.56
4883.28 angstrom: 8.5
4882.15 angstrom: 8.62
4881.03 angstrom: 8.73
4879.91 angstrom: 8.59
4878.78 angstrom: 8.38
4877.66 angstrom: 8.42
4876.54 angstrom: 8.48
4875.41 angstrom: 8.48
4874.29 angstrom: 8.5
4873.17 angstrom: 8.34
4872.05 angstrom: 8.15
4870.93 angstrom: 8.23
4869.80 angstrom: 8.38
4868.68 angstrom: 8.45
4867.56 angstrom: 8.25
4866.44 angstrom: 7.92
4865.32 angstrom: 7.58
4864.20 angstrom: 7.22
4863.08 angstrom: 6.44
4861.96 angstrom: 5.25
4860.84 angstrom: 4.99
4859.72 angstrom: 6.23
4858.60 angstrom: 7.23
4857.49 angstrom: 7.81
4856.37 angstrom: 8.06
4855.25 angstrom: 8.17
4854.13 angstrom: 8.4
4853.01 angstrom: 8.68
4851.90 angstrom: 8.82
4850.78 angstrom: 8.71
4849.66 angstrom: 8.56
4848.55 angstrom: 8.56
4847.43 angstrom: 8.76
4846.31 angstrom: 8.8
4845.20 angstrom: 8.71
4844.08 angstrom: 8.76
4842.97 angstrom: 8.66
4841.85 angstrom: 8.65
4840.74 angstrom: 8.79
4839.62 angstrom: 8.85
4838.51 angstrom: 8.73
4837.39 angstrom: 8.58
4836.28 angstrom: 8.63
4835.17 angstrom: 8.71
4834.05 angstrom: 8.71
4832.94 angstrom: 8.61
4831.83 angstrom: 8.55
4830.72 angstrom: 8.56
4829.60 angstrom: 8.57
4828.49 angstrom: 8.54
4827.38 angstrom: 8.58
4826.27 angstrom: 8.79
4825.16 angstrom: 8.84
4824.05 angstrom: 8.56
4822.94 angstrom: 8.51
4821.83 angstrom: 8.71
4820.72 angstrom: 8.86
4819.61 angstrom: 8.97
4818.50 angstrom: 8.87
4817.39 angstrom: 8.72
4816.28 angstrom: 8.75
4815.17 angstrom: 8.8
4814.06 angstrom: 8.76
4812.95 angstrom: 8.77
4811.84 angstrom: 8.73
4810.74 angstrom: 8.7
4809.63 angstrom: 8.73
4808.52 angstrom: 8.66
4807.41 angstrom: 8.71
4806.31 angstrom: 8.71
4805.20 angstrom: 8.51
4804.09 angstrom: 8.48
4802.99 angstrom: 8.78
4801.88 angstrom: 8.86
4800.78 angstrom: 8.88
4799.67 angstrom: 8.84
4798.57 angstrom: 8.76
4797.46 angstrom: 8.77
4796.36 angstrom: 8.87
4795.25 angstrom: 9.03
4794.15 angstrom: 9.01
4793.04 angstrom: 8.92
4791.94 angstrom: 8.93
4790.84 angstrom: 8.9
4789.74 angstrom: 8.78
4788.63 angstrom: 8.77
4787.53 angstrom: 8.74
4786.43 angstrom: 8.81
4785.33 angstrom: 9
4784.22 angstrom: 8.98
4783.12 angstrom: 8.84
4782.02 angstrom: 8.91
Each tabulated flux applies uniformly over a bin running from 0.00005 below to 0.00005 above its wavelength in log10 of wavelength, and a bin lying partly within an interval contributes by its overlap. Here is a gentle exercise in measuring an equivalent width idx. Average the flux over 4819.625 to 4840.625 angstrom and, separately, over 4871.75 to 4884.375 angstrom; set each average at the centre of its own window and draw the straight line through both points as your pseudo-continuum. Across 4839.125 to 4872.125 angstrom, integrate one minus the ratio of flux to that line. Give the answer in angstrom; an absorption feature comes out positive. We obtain 2.22 angstrom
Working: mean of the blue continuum 8.67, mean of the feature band 8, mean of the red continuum 8.49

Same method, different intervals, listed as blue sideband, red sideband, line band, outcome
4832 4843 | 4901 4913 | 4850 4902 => 2.92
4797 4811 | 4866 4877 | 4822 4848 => -0.42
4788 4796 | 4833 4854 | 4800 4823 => 0.21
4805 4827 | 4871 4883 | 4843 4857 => 0.00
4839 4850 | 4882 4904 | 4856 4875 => 2.49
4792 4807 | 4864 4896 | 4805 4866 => 1.75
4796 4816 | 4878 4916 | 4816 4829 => -0.04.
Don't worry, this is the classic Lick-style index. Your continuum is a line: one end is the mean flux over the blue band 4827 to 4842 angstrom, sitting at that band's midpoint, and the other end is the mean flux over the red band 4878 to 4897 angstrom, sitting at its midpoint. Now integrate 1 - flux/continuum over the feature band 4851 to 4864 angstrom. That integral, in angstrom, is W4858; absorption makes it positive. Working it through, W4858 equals 1.92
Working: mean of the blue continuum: 8.65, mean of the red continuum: 8.48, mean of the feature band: 7.32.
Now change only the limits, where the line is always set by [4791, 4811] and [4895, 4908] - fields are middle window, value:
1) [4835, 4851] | 0.0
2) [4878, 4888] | 0.1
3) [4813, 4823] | 0.0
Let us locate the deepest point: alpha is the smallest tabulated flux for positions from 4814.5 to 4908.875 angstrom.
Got 4.99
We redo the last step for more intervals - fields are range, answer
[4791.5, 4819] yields 8.48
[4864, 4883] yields 7.22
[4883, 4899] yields 8.04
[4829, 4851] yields 8.55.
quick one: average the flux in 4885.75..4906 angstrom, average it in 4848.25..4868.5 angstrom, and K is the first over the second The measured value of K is 1.11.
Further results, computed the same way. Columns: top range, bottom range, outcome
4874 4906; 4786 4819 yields 0.97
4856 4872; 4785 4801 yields 0.82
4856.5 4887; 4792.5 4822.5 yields 0.90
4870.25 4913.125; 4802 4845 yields 0.98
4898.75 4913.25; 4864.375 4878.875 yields 1.04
